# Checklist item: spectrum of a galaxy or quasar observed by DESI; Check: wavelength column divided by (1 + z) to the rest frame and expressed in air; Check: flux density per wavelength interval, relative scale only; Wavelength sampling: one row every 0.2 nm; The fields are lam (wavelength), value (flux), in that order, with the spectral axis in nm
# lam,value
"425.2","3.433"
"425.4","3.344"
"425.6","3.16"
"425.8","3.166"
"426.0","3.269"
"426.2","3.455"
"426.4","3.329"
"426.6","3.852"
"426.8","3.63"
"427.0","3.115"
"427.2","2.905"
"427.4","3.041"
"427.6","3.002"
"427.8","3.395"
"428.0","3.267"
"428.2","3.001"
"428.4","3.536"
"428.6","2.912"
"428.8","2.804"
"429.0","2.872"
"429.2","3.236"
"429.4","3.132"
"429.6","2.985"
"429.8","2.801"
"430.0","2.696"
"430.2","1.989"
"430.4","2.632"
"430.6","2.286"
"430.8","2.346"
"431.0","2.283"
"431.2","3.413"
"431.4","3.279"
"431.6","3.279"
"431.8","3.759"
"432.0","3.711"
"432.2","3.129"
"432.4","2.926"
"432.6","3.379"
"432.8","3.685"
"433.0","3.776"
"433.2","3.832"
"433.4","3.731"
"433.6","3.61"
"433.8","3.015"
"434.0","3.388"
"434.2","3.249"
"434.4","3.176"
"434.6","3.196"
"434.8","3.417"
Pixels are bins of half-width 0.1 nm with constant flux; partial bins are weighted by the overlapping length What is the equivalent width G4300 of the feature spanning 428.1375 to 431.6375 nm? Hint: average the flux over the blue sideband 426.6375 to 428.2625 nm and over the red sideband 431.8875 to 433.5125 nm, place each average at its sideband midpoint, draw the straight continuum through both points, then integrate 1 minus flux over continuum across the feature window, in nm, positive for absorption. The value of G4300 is 0.52 nm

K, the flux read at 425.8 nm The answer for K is 3.166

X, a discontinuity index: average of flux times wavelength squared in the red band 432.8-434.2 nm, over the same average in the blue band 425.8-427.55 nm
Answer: 1.1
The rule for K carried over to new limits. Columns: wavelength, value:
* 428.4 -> 3.536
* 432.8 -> 3.685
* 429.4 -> 3.132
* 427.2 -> 2.905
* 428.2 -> 3.001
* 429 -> 2.872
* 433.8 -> 3.015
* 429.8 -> 2.801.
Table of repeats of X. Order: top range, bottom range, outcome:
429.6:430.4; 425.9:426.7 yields 0.75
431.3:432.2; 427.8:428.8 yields 1.11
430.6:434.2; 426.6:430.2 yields 1.09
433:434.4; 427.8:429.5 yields 1.14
